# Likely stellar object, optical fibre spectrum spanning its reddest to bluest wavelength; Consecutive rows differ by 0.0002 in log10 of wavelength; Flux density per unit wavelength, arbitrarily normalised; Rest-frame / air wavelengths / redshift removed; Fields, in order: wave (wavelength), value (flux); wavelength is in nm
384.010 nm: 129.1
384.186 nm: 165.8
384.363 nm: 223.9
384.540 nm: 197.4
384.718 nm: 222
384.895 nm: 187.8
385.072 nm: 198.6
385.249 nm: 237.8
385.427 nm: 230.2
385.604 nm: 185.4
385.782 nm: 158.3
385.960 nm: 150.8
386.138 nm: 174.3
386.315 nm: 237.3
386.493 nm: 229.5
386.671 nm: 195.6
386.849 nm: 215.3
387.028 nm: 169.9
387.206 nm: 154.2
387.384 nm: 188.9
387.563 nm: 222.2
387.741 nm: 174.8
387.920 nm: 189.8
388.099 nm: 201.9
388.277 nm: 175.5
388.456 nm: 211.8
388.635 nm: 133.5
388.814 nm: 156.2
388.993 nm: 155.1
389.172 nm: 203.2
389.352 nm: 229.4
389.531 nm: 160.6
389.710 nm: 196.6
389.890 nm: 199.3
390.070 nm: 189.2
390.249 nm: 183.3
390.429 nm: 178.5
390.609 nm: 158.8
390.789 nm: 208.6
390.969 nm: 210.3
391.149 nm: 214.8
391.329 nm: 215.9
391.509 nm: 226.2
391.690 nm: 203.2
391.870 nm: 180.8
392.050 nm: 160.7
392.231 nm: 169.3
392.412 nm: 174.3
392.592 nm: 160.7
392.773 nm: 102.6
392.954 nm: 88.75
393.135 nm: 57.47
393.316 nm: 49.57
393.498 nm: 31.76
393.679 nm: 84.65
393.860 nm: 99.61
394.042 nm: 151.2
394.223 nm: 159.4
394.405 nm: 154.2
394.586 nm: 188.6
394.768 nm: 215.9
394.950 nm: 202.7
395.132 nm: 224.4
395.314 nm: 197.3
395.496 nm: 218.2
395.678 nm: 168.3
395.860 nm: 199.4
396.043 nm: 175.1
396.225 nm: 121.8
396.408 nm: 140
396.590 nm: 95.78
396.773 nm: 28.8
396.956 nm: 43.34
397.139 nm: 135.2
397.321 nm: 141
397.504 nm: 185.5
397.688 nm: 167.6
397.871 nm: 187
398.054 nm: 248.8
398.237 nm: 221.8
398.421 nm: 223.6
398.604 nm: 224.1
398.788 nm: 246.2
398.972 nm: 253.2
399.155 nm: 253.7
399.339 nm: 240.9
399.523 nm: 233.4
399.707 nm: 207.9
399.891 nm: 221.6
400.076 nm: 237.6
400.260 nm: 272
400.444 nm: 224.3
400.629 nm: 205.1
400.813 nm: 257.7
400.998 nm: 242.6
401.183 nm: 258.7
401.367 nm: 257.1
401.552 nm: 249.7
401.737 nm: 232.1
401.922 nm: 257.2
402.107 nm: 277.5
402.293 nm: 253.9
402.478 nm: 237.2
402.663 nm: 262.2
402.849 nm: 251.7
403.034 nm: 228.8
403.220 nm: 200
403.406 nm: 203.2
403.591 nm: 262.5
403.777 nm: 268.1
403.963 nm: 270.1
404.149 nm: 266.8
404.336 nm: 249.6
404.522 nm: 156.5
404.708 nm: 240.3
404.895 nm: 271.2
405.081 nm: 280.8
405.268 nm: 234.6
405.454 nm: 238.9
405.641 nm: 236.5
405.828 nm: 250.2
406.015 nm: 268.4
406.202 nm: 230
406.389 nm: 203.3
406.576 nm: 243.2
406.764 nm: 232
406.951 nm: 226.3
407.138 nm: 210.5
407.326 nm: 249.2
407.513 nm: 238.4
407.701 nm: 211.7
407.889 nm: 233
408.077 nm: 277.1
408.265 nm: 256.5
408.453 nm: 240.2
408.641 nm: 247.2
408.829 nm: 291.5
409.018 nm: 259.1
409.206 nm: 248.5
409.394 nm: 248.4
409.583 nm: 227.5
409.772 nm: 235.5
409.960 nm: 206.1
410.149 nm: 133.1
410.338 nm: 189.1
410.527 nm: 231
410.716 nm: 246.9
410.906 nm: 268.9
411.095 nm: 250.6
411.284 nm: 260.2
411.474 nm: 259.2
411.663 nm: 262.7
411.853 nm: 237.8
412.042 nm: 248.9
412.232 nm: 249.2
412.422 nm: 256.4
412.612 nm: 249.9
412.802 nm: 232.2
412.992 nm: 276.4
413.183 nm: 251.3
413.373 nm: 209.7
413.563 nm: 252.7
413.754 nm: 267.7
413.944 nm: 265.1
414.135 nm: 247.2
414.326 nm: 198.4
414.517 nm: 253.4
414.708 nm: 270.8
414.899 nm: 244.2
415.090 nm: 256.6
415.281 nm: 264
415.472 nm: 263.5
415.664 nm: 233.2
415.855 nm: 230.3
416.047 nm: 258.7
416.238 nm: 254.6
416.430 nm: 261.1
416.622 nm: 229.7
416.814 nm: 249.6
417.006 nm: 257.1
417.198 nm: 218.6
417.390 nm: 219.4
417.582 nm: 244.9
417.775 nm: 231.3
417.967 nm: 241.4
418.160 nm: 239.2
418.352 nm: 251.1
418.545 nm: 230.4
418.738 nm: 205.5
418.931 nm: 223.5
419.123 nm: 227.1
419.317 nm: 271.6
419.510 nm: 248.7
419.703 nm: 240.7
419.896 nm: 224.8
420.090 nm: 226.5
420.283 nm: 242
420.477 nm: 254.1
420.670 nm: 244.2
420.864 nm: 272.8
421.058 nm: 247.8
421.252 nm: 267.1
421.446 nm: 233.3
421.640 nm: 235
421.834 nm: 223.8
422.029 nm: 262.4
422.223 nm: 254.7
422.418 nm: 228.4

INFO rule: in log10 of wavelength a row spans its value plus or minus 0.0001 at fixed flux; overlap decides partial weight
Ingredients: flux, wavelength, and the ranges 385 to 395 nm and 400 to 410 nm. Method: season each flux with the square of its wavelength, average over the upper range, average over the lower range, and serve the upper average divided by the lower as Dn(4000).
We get 1.51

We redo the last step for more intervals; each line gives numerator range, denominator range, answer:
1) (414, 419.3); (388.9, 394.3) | 1.71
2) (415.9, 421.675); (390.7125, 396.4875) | 1.70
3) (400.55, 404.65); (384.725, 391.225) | 1.37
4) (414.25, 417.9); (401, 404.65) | 1.07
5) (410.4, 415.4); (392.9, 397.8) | 1.97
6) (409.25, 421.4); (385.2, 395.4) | 1.57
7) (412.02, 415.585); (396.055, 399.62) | 1.51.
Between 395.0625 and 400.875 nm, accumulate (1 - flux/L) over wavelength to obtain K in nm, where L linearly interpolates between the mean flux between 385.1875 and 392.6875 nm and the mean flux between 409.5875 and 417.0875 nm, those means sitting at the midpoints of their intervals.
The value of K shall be 0.46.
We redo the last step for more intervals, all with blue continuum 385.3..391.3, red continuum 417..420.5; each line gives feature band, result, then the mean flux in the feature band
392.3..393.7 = 0.721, 95.3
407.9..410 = -0.270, 249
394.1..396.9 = 0.506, 164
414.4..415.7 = -0.141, 255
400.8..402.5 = -0.346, 253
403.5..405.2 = -0.297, 251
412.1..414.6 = -0.211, 247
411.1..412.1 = -0.127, 254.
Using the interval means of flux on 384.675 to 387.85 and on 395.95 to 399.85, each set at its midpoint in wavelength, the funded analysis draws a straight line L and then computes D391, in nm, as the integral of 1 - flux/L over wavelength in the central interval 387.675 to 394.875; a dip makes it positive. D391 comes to 0.93 nm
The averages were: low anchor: 196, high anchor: 180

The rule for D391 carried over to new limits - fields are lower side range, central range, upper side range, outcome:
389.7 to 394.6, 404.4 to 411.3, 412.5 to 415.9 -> -0.48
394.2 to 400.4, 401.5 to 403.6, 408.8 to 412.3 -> -0.33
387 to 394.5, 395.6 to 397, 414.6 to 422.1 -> 0.44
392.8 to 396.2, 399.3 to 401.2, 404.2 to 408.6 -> -0.44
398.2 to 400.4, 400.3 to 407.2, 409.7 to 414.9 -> -0.11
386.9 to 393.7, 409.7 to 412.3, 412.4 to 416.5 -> 0.05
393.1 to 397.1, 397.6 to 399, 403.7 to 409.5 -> -0.44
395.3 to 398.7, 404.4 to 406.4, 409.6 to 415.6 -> -0.31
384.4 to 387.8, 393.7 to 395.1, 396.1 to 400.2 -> 0.17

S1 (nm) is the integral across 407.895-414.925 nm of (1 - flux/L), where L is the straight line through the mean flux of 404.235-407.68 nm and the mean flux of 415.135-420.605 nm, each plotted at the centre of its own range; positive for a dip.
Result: -0.18 nm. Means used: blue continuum 236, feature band 244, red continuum 241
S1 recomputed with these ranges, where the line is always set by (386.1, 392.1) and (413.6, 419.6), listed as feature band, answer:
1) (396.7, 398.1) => 0.46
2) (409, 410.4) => 0.08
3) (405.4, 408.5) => -0.17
